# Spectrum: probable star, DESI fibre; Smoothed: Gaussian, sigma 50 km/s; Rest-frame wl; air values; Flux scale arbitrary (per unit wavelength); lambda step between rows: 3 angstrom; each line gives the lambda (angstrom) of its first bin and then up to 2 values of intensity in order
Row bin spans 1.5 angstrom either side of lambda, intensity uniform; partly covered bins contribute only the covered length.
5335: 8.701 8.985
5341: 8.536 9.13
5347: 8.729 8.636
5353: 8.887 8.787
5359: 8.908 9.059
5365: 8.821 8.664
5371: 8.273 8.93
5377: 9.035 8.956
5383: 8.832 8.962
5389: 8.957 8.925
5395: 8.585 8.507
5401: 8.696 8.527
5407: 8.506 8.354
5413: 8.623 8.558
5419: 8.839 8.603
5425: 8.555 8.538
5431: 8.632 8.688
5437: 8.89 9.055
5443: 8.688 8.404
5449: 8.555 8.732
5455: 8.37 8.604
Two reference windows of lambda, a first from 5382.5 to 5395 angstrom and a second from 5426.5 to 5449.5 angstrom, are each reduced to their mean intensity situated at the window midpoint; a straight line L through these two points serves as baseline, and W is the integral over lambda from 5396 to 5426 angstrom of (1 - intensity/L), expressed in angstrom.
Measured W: 0.7 angstrom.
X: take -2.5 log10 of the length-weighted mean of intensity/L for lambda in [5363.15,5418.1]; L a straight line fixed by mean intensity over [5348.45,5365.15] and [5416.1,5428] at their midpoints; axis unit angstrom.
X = 0.00 mag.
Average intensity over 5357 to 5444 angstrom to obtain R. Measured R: 8.73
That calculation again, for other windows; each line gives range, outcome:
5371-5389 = 8.89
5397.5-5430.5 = 8.58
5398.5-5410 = 8.54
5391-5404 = 8.65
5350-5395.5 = 8.84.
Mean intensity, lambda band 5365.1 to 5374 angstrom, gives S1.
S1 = 8.6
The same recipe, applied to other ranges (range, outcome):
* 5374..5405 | 8.81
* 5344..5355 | 8.8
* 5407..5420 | 8.57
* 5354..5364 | 8.91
